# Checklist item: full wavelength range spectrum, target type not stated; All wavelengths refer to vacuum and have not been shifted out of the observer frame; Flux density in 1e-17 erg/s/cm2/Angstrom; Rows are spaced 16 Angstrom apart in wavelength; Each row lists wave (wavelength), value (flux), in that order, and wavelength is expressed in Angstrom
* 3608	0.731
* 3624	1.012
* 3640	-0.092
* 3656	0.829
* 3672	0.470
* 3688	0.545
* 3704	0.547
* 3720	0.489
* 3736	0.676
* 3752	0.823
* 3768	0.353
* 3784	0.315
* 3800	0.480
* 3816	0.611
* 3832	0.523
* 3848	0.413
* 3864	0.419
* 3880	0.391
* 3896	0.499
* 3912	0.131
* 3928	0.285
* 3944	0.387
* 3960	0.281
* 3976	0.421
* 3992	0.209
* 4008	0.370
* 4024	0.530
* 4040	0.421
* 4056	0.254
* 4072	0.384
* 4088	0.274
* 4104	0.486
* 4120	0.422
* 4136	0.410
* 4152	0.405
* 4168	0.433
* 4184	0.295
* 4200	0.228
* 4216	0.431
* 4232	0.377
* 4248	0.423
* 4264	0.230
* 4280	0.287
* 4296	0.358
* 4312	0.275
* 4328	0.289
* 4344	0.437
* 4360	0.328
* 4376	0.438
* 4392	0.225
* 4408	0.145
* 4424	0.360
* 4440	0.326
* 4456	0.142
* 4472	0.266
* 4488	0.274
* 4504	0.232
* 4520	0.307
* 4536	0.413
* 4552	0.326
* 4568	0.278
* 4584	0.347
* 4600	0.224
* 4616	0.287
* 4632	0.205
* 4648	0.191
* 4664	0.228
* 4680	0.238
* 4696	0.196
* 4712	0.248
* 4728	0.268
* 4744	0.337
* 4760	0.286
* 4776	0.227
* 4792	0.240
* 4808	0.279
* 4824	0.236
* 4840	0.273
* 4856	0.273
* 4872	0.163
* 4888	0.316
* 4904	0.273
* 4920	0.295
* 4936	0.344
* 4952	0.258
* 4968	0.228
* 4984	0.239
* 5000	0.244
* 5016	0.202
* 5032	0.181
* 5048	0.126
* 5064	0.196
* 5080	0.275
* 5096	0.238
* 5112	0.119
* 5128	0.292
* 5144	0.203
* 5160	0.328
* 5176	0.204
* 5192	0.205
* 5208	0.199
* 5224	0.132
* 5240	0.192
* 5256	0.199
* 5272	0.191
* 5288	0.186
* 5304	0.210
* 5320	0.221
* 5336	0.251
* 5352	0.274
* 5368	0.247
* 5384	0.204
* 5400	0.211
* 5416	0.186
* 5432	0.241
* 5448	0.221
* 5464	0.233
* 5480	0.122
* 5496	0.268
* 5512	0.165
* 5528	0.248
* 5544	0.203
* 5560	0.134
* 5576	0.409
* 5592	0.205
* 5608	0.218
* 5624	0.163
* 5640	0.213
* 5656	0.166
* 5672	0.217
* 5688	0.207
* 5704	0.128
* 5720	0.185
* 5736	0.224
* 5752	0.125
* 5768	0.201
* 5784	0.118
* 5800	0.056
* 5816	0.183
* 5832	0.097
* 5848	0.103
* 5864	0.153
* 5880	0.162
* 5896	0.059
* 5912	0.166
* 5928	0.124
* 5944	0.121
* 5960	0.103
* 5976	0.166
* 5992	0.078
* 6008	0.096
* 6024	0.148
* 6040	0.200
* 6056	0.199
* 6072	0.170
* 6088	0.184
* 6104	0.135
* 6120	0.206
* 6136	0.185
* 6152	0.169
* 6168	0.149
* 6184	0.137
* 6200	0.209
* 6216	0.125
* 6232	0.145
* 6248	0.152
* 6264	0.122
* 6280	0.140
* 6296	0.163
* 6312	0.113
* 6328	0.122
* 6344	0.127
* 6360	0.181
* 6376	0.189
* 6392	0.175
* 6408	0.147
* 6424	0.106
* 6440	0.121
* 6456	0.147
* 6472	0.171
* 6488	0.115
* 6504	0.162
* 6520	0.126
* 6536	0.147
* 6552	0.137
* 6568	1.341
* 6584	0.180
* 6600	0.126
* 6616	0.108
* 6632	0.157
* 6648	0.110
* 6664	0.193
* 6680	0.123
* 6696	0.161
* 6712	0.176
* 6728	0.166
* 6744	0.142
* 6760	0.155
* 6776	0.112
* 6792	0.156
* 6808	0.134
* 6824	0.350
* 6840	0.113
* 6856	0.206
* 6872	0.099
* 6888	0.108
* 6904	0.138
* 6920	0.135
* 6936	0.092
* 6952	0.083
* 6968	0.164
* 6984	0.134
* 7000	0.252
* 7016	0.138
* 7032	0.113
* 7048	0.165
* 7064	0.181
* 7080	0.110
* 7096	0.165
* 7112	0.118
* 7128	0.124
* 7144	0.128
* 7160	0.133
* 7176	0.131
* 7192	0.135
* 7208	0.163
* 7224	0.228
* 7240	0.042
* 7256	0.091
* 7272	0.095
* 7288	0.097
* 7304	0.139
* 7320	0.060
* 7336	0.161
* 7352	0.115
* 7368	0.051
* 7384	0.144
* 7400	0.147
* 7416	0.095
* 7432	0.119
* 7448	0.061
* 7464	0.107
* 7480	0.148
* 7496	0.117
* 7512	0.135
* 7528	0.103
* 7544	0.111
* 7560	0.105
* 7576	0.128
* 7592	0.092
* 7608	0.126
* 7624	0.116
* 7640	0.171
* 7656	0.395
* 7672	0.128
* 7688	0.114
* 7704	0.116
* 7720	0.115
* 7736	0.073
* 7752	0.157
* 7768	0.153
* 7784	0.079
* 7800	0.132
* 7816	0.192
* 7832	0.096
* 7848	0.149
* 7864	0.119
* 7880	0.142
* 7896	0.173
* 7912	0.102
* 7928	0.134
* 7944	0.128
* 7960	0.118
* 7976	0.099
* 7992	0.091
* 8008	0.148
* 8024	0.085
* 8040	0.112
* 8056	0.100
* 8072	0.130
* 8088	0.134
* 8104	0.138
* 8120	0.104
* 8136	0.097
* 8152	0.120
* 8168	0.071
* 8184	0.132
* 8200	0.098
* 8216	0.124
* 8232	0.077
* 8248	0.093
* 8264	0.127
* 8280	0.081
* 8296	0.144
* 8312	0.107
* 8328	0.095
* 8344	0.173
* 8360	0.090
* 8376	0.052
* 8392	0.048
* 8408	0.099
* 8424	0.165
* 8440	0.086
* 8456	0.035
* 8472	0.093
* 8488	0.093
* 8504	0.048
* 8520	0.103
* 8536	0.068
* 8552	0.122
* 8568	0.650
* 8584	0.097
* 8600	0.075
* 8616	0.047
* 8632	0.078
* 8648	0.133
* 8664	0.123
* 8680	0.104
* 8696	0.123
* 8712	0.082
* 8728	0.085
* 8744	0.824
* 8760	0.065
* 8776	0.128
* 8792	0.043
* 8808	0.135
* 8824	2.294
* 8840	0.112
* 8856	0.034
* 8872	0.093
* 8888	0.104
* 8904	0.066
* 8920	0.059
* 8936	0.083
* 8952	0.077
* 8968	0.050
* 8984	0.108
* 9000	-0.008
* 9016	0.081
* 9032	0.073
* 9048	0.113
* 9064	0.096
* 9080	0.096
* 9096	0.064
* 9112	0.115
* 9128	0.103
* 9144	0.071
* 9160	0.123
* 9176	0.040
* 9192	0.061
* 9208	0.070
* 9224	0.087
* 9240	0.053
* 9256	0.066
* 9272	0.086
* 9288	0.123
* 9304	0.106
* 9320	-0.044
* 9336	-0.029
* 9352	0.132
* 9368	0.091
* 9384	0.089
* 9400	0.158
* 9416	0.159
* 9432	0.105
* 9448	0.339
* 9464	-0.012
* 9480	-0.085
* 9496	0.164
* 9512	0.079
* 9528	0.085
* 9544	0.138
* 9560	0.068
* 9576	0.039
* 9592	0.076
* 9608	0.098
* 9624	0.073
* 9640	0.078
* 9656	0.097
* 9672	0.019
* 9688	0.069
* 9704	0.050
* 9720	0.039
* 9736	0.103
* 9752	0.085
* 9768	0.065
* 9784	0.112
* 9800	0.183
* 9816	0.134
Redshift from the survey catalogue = 0.762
